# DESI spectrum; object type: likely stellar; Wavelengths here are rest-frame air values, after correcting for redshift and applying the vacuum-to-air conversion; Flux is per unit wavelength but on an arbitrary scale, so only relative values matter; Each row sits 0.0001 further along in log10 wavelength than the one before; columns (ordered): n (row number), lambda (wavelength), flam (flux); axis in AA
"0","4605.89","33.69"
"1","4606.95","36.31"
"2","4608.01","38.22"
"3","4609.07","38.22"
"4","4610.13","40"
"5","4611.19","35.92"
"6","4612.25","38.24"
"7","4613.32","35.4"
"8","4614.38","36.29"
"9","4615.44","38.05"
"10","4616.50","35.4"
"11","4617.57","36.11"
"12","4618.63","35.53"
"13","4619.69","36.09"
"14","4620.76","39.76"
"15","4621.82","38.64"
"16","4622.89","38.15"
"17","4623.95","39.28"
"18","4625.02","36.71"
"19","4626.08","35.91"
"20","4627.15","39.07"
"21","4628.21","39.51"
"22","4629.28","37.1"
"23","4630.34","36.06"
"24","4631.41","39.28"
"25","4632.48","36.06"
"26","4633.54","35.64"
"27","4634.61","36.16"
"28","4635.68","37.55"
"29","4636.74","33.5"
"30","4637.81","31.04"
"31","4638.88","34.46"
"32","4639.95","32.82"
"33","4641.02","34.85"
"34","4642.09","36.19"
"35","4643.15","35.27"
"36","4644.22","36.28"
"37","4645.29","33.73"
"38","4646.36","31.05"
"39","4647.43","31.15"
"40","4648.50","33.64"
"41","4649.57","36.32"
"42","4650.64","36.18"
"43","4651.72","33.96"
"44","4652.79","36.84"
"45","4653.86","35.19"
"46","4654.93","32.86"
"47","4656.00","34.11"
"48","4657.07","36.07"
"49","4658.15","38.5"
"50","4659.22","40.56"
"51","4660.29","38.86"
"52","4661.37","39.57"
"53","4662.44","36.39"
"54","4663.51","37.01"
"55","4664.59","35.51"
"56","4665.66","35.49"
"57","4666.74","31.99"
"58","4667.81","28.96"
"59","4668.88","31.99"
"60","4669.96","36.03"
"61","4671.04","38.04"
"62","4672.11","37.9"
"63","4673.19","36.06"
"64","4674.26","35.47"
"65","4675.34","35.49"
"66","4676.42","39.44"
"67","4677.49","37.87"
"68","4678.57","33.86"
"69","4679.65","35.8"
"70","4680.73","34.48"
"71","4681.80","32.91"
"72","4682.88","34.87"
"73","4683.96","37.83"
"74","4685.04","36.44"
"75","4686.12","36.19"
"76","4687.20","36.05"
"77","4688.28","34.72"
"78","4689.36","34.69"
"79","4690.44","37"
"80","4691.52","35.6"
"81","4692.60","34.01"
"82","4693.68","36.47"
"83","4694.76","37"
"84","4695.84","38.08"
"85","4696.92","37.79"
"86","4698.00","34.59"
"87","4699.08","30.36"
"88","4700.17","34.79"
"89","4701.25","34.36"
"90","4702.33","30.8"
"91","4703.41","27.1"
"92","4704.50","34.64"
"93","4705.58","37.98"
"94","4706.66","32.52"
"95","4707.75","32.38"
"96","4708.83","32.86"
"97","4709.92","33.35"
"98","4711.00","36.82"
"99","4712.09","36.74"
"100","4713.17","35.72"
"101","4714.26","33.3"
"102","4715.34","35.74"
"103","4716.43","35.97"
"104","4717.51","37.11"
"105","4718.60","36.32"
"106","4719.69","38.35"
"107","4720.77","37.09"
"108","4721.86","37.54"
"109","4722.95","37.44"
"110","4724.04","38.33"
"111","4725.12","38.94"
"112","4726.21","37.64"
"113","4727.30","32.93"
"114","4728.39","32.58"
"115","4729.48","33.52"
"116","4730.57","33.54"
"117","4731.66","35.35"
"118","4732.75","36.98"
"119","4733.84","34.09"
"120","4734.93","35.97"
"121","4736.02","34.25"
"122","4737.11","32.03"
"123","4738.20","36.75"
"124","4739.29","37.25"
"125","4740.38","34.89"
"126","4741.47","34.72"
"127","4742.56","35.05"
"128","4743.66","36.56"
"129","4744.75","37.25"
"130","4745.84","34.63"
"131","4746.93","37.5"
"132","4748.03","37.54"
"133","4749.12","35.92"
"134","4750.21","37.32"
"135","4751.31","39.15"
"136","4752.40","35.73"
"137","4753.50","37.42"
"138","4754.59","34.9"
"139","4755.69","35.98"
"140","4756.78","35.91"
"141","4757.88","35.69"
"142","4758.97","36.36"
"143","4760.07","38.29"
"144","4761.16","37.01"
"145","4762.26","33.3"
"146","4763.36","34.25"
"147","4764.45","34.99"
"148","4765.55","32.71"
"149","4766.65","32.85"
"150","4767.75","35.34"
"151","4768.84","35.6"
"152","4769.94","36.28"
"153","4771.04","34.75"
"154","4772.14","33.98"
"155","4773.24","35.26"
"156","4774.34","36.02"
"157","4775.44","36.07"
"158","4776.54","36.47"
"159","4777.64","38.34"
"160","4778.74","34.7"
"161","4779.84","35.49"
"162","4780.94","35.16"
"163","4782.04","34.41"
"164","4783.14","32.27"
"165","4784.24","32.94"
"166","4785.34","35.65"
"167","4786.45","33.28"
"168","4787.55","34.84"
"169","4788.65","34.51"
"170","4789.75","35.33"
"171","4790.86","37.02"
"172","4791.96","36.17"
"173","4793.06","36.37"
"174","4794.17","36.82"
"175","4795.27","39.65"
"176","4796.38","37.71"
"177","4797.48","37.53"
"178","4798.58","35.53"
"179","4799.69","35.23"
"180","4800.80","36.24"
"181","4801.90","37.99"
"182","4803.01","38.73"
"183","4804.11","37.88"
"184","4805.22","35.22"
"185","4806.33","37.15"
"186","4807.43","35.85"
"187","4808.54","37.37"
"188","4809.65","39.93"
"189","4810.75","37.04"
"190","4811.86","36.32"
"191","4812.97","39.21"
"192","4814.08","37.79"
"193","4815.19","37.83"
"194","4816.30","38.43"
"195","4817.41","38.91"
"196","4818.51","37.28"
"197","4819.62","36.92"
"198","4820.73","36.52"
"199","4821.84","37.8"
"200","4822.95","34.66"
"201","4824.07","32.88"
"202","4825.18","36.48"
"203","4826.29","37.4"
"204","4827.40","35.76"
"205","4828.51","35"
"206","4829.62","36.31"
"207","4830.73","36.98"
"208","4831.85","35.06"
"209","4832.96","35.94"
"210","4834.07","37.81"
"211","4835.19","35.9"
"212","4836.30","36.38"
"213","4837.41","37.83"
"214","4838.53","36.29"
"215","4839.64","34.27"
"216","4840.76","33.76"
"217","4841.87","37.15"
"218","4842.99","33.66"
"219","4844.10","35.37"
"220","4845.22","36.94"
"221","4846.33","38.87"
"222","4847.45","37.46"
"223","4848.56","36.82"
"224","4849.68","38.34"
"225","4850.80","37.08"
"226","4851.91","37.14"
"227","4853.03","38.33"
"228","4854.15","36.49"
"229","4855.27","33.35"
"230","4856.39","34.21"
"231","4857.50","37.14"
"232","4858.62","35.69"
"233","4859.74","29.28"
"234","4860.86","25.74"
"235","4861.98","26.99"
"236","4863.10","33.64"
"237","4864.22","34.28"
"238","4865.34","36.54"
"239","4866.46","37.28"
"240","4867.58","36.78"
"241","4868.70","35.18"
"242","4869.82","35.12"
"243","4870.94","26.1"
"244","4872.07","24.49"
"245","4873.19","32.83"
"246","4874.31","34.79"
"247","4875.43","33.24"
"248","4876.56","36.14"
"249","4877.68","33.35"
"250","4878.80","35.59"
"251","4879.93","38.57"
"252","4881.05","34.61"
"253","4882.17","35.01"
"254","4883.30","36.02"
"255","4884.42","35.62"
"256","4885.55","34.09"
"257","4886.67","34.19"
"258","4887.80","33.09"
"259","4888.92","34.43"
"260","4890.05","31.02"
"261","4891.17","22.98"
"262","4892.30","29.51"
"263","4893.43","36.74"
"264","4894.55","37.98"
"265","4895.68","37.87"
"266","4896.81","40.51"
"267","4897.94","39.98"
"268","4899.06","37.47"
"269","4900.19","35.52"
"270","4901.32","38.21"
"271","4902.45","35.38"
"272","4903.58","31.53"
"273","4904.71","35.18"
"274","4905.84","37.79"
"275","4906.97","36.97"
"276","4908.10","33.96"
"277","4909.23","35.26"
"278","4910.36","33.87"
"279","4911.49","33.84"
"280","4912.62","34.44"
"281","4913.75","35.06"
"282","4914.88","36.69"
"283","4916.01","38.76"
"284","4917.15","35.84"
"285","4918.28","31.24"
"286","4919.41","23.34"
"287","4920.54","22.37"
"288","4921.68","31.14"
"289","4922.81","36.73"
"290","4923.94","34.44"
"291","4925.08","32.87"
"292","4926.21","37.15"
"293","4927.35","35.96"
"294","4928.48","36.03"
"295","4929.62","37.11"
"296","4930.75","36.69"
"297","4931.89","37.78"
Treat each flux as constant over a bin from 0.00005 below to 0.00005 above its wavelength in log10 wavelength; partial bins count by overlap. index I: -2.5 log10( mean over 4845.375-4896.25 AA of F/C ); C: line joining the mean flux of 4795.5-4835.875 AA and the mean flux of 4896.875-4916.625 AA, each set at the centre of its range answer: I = 0.064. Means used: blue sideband 36.9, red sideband 36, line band 34.2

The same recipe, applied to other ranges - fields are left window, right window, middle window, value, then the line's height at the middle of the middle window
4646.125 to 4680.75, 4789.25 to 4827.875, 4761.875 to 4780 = 0.05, 36.6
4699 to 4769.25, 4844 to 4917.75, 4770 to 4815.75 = -0.03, 35.1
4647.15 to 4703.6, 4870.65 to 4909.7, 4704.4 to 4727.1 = -0.02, 35.2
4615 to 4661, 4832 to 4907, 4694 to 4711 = 0.05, 35.7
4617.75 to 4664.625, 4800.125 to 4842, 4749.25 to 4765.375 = 0.01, 36.5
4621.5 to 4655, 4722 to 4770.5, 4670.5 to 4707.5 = 0.01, 35.7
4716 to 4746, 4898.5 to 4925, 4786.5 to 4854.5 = -0.05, 35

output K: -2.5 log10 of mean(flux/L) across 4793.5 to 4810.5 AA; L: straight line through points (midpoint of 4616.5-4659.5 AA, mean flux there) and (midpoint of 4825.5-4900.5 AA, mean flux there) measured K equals -0.06 mag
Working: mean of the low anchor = 35.9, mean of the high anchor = 34.9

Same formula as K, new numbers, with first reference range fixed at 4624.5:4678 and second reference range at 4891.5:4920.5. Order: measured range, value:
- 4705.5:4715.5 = 0.03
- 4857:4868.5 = 0.06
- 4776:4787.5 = 0.01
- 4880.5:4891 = 0.04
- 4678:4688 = 0.01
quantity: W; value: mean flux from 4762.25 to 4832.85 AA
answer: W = 36.1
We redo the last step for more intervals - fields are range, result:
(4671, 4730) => 35.5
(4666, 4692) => 35.4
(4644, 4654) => 34.3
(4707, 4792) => 35.5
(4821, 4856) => 36.2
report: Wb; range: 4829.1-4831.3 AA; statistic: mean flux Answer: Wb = 36.6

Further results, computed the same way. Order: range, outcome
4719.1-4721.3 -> 37.8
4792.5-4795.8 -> 37.6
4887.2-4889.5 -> 33.7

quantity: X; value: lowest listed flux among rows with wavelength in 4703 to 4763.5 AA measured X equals 27.1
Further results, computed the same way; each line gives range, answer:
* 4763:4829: 32.27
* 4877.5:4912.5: 22.98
